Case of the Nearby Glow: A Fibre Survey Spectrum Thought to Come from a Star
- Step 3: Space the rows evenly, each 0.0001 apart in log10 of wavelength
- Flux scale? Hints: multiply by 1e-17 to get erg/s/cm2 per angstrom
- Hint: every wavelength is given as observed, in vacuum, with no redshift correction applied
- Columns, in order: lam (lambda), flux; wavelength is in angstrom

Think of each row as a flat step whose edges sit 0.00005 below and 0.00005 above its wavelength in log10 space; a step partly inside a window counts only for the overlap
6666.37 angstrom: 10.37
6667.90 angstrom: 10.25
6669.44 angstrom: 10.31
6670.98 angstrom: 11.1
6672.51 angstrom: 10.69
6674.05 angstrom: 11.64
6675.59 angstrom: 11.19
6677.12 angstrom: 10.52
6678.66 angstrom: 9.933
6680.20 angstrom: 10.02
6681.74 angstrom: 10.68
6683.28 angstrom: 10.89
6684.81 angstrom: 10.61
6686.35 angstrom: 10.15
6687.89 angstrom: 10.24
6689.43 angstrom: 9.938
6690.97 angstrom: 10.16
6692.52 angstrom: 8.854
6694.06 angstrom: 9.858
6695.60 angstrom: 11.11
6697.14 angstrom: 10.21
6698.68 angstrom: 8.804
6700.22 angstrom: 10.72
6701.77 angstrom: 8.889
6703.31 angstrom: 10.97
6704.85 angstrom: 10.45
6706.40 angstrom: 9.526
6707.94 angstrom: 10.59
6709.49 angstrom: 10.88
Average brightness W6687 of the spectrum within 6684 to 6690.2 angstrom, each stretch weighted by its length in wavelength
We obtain 10.3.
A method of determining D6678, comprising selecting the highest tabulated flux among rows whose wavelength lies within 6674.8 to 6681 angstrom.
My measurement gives 11.19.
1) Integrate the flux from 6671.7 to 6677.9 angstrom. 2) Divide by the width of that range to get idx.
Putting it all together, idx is 11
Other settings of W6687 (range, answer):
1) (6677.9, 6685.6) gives 10.4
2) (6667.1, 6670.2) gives 10.3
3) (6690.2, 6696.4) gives 9.99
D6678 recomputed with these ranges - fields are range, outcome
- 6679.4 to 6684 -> 10.89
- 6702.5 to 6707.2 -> 10.97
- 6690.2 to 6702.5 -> 11.11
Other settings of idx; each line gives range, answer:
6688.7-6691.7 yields 10.1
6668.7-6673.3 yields 10.7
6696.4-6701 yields 9.9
